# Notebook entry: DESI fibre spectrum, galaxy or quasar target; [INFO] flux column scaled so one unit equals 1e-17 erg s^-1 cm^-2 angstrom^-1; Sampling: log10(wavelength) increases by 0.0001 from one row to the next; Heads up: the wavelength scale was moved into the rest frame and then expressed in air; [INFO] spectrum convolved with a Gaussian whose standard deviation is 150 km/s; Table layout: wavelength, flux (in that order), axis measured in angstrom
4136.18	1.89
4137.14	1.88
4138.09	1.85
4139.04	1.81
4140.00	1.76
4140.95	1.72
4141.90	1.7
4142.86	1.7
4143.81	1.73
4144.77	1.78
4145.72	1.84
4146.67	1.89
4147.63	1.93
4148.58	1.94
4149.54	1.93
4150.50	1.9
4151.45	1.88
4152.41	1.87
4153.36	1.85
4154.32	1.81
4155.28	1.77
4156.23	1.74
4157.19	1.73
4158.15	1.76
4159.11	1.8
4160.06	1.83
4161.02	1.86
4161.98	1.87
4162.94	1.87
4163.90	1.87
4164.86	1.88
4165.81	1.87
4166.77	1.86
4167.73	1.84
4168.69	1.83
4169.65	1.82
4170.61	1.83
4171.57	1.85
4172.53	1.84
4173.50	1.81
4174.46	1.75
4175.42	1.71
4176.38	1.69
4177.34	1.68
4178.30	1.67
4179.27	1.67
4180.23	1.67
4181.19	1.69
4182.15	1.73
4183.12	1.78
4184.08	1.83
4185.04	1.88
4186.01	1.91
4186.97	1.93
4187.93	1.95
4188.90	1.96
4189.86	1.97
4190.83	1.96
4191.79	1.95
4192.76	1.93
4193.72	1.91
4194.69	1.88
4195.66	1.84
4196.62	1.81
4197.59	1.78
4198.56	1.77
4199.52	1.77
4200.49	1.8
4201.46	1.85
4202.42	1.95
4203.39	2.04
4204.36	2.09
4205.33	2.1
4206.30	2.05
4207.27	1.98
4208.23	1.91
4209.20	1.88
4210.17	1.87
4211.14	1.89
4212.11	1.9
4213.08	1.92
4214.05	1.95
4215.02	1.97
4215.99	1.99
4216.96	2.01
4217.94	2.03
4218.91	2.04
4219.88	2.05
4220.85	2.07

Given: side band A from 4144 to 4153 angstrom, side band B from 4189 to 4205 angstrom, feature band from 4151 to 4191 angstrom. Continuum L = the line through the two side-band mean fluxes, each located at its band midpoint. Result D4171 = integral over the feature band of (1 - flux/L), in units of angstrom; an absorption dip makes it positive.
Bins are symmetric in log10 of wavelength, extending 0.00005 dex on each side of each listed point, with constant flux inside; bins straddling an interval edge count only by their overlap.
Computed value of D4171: 1.5 angstrom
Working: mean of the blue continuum 1.88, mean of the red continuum 1.9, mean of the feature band 1.82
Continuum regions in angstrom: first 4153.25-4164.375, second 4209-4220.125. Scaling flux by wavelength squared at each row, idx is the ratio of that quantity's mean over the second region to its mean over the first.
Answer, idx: 1.11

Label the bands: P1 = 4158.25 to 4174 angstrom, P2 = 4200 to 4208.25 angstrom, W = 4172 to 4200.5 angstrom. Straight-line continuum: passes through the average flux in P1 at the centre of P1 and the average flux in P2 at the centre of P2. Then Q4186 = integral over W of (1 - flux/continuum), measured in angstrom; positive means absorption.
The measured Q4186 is 1.45 angstrom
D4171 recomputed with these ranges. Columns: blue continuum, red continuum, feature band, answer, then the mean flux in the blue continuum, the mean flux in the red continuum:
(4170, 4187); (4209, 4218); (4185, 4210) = -0.77 angstrom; 1.77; 1.94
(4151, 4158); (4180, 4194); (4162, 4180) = 0.41 angstrom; 1.8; 1.87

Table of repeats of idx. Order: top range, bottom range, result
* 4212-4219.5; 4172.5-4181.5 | 1.18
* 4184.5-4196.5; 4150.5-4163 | 1.07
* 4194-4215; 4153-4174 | 1.07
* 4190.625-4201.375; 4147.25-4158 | 1.02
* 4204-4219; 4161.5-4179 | 1.11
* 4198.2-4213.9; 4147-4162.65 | 1.07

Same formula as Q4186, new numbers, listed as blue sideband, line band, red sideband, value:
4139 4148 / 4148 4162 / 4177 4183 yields -0.66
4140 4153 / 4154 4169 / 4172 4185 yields -0.32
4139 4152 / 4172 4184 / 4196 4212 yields 0.91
